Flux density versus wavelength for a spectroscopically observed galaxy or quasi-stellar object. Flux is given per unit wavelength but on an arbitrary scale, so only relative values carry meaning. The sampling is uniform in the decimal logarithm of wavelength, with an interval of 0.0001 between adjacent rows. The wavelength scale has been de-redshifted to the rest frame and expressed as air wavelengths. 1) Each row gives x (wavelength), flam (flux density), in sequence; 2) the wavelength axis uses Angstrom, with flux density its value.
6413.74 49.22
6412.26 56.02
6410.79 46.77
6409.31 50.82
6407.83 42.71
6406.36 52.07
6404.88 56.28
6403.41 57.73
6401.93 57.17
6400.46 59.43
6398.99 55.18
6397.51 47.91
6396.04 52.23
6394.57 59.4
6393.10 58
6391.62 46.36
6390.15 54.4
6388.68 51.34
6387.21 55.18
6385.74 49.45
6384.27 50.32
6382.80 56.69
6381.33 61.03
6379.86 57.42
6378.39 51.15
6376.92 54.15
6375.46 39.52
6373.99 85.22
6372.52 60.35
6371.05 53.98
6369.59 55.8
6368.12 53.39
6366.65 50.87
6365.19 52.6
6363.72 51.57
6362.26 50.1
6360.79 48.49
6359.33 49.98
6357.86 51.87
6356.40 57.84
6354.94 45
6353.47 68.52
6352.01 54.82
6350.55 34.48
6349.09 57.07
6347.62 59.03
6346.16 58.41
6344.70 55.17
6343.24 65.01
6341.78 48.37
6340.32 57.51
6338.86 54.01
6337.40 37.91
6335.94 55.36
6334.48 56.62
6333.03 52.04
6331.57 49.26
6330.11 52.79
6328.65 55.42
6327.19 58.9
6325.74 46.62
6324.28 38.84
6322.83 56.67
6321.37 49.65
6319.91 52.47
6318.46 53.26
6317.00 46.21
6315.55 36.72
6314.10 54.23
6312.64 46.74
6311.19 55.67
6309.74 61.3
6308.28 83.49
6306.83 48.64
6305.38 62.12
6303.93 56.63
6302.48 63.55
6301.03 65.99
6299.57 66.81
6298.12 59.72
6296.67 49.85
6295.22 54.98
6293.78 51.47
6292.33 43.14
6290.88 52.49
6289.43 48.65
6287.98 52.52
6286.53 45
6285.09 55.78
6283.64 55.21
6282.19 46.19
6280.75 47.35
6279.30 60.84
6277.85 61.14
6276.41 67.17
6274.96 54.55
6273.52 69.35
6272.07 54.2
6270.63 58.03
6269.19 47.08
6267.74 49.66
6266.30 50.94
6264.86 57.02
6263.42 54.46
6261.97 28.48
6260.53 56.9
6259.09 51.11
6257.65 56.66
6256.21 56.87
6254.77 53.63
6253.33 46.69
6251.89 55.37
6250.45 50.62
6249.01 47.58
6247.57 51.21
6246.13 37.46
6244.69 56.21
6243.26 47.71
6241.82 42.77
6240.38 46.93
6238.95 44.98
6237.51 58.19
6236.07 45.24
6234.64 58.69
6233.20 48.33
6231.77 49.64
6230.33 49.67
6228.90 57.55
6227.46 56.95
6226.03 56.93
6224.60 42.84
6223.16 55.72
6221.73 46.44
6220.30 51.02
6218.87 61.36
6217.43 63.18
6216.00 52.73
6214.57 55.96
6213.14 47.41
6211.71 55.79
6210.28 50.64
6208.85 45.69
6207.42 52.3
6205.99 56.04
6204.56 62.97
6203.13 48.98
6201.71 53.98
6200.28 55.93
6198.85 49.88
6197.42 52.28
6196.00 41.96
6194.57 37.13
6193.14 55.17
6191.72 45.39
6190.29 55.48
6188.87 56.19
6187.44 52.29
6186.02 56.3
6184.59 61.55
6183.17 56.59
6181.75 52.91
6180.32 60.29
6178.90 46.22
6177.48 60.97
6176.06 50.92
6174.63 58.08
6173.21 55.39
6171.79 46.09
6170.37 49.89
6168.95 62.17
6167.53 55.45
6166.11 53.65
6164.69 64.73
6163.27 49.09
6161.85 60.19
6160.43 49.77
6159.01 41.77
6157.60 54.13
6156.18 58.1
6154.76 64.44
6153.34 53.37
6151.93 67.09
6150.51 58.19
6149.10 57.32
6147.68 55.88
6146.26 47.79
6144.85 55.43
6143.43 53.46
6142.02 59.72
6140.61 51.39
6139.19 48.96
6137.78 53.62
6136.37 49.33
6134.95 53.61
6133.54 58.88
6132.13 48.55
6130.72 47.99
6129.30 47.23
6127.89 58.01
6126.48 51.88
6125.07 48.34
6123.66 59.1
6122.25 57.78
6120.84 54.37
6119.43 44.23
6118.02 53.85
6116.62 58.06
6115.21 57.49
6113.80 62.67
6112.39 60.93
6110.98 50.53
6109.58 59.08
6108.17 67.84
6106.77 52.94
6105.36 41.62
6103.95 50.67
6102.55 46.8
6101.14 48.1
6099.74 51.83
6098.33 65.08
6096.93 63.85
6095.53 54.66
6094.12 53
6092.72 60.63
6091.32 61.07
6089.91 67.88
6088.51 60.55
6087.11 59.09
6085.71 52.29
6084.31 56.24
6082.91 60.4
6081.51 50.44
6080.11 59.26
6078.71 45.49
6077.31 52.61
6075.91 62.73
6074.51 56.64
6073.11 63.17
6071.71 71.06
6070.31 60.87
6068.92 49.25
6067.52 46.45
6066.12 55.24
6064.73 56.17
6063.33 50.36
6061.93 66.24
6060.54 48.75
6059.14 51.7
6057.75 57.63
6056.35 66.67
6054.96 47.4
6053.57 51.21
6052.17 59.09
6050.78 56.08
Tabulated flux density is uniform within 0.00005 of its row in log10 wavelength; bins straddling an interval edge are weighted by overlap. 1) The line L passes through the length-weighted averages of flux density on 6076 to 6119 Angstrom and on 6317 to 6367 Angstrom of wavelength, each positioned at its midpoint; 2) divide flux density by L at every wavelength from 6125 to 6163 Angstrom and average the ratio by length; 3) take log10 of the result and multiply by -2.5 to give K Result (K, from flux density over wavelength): 0.03 mag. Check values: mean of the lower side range 56.2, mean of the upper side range 52.5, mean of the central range 53.9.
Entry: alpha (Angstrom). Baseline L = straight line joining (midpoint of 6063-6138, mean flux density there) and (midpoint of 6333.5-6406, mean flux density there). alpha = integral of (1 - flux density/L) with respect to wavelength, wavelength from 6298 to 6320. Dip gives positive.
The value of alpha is -1.1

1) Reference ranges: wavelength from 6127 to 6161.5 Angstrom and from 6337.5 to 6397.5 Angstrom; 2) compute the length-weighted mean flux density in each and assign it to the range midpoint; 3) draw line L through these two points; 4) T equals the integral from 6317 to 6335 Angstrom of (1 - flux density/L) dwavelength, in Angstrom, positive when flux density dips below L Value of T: 0.8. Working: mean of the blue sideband 54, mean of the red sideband 54.2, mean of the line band 51.6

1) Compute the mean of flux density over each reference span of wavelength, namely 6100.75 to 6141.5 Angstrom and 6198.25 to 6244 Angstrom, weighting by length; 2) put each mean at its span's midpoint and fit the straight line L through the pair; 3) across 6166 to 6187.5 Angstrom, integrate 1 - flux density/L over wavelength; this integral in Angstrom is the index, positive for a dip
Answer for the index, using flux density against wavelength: -0.9 Angstrom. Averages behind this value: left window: 53.3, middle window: 55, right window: 52.3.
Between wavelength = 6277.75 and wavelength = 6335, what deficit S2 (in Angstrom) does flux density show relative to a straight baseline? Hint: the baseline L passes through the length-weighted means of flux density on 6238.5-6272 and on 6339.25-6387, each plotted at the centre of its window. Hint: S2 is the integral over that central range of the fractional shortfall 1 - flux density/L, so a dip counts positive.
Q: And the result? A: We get -1.8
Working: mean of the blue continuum 50.1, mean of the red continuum 54.5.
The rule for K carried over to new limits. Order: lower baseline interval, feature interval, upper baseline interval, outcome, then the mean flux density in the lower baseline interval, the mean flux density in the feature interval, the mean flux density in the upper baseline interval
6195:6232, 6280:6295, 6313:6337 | 0.030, 52.8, 50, 50.7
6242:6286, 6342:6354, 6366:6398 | -0.036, 52.7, 56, 54.8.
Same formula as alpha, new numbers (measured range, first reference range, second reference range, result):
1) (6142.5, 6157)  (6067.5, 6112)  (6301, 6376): -0.3 Angstrom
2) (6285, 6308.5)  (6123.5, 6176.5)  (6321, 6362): -1.3 Angstrom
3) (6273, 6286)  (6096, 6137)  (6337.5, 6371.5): -0.9 Angstrom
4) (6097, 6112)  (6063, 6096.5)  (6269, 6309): 0.8 Angstrom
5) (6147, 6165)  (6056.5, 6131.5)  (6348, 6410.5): -0.3 Angstrom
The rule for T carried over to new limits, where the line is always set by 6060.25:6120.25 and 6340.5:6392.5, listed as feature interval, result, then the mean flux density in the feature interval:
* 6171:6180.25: 0.36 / 53.4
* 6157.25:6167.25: 0.41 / 53.4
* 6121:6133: 0.73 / 52.5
